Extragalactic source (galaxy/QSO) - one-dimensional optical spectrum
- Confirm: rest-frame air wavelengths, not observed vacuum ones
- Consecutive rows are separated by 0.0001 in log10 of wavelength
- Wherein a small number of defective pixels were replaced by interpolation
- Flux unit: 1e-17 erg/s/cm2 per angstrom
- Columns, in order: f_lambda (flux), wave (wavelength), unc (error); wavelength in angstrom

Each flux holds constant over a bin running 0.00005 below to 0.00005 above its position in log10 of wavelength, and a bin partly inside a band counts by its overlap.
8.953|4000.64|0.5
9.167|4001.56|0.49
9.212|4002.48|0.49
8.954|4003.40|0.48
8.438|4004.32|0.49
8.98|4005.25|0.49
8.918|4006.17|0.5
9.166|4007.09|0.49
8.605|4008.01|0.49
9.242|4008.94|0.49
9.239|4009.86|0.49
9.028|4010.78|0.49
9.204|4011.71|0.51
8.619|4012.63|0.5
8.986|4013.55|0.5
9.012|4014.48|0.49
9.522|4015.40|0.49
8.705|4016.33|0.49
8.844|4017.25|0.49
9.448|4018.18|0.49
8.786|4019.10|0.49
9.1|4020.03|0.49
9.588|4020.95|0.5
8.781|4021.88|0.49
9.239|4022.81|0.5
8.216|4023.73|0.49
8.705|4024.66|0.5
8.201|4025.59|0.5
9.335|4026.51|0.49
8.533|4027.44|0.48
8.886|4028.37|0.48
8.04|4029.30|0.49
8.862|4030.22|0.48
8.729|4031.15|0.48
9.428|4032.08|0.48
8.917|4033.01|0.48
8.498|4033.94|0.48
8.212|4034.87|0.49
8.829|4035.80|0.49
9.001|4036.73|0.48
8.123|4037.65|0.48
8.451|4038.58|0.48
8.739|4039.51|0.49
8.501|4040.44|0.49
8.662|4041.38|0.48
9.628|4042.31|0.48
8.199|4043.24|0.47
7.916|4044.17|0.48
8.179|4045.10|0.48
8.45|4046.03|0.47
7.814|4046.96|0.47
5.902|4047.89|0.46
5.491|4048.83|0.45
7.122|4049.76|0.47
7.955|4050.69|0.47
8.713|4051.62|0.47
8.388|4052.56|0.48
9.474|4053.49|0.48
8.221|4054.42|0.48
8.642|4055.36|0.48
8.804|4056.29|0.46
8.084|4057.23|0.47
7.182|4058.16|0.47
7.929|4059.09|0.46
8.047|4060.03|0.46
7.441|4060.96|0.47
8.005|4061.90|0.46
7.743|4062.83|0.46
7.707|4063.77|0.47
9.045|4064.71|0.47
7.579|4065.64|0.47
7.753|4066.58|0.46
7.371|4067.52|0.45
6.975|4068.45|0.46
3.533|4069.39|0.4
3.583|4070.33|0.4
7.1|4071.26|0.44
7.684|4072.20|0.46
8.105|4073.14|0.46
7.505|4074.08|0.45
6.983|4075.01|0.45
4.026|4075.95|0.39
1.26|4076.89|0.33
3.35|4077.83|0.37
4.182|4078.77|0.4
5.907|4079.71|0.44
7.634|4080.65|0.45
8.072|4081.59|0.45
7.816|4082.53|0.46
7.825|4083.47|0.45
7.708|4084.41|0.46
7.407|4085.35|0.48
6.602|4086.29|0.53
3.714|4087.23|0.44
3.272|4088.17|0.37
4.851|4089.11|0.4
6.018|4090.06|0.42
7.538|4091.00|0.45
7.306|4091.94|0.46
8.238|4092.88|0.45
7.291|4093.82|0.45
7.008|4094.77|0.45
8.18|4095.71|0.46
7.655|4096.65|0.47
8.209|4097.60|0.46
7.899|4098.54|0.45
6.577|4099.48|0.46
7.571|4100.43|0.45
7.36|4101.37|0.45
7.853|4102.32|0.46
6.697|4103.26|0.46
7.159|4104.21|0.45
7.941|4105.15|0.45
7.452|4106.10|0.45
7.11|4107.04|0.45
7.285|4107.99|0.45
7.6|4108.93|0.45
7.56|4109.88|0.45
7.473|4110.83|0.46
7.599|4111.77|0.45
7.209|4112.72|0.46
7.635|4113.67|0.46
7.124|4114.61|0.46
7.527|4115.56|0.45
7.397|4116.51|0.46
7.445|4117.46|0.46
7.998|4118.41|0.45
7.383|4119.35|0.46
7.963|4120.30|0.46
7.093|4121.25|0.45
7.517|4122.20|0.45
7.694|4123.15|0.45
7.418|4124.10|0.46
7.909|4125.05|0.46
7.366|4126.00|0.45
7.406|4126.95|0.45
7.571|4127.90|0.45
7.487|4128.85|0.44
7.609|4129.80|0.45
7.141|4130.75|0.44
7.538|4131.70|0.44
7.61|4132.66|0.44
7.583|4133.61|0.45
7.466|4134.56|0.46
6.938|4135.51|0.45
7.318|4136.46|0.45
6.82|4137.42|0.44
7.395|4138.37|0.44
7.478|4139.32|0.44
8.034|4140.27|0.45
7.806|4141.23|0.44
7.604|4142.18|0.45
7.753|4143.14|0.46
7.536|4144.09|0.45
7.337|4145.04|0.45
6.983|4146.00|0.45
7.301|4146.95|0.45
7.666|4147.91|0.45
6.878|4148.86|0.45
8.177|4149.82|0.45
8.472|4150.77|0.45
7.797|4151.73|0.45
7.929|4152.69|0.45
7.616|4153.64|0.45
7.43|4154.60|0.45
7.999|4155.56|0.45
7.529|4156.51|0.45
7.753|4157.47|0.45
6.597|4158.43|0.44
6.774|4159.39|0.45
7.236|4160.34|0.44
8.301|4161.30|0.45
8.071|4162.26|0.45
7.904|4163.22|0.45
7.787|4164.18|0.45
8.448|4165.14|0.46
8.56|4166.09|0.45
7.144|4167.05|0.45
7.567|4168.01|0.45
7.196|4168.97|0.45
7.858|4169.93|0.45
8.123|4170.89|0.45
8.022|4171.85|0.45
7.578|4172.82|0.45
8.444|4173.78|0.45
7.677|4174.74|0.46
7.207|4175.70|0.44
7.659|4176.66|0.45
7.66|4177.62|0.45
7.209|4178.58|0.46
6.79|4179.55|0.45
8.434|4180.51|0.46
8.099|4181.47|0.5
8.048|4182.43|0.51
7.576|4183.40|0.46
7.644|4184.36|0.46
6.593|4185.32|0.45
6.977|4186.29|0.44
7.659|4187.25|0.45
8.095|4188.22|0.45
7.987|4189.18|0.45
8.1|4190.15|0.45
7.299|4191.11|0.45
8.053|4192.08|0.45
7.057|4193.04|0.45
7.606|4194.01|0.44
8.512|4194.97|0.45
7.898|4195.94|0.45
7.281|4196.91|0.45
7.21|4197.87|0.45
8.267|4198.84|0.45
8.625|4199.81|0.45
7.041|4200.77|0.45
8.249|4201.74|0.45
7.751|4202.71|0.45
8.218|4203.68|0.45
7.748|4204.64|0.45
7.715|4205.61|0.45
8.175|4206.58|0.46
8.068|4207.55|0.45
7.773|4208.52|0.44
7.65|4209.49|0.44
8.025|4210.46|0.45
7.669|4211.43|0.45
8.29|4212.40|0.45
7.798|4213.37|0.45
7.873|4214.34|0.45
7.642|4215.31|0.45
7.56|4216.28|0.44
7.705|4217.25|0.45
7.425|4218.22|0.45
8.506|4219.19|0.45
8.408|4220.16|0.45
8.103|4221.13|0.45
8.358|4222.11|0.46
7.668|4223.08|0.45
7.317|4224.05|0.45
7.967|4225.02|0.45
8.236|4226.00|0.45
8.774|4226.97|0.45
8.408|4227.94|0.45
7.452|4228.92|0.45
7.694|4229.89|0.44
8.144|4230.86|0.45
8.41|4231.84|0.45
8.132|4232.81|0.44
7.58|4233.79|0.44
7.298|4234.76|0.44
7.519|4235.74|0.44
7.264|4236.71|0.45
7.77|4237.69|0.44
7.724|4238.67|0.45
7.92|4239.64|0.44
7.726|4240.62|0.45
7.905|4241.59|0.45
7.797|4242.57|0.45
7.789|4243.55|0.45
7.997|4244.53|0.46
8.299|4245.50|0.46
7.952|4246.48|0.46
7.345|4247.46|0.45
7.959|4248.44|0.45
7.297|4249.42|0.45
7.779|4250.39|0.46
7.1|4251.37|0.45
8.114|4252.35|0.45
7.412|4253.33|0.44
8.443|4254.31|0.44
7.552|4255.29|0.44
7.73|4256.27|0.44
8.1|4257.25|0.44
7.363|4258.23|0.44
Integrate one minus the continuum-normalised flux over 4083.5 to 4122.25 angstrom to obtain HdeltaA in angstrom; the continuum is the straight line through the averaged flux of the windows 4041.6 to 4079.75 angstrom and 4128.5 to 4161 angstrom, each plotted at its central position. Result 0.8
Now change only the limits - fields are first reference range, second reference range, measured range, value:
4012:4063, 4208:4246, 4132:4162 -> 2.23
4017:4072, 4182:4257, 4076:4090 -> 4.20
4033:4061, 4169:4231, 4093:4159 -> 4.01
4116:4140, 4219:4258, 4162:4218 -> -0.59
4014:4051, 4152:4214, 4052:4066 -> 0.36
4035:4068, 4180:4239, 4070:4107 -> 6.37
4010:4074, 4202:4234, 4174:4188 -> 0.81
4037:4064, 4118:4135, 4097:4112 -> 0.46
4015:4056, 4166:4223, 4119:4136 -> 1.28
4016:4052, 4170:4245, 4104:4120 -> 1.38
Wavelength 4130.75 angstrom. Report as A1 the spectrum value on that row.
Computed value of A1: 7.141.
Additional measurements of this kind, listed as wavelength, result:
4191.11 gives 7.299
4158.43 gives 6.597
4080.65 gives 7.634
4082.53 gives 7.816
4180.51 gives 8.434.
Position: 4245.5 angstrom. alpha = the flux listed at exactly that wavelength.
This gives 8.299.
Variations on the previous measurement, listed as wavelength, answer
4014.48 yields 9.012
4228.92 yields 7.452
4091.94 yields 7.306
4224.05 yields 7.317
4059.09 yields 7.929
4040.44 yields 8.501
